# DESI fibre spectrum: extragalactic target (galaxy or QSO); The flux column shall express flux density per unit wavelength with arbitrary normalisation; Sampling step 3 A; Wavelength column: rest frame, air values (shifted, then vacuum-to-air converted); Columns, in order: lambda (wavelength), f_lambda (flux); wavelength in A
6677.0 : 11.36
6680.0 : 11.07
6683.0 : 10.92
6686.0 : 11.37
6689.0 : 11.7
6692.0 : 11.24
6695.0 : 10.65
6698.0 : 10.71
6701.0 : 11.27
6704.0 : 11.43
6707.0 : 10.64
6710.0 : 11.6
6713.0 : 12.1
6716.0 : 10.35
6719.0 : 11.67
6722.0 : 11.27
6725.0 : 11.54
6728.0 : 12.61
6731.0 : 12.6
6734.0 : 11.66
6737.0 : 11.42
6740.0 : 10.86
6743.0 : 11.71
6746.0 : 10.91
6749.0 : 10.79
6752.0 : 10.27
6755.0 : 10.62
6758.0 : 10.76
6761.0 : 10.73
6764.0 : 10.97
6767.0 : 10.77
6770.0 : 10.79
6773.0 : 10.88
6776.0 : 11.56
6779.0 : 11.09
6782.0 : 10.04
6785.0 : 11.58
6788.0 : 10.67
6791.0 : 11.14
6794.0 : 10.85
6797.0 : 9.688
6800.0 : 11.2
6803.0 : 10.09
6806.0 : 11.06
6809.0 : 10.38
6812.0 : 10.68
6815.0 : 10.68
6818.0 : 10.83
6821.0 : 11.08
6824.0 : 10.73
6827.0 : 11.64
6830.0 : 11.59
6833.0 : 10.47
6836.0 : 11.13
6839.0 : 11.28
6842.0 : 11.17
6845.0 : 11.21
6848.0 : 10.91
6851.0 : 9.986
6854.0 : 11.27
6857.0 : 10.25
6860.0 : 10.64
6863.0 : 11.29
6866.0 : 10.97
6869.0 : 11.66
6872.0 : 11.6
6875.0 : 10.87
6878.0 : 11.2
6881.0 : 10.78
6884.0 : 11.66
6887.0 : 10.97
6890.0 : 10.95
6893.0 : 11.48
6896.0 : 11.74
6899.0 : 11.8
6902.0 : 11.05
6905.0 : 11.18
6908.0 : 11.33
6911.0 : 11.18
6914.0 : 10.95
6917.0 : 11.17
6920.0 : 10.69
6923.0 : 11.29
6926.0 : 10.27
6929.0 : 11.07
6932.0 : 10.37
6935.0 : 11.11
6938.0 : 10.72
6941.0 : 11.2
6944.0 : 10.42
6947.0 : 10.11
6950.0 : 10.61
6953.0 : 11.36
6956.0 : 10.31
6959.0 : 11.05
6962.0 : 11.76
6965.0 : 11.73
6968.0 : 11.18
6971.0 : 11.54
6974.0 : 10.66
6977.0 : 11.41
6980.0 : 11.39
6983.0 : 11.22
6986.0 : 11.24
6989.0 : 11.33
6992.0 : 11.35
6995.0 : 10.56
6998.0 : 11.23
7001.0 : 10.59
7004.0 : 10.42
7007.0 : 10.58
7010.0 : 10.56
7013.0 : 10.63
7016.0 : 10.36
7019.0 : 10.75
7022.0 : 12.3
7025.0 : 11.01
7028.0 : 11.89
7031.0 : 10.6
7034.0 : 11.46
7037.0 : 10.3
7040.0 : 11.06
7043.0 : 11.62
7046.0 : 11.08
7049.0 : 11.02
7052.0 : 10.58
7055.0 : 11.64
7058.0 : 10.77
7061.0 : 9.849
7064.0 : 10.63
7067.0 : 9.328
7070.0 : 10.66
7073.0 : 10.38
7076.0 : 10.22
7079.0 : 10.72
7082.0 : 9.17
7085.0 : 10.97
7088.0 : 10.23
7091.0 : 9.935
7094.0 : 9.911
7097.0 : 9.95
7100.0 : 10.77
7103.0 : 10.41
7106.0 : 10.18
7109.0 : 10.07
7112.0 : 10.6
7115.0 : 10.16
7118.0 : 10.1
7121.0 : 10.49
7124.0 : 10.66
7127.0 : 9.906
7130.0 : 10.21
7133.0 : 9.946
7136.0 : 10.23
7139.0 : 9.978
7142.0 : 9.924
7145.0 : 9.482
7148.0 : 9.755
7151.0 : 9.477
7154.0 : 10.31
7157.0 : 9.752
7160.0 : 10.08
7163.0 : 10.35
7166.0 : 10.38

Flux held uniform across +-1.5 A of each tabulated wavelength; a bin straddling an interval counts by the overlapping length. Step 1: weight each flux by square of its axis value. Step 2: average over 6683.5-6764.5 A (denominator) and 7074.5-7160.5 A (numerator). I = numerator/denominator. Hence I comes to 1.0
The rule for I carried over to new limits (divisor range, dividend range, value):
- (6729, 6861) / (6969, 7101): 1.06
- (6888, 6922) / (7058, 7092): 0.96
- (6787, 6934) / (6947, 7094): 1.03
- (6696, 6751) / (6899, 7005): 1.03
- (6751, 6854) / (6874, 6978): 1.06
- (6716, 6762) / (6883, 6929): 1.04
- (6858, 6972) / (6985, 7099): 1.00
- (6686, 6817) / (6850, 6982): 1.05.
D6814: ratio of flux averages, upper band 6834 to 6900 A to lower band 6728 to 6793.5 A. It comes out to 1.00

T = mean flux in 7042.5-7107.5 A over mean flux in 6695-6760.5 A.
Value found 0.93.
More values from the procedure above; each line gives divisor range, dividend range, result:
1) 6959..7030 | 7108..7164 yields 0.91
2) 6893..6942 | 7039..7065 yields 0.99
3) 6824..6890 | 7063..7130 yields 0.93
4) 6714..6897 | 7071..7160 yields 0.92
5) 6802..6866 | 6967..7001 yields 1.03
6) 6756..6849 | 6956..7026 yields 1.02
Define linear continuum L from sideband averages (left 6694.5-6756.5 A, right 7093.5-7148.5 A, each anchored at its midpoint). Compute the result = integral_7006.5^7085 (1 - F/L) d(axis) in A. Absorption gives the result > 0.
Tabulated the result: -2.8 A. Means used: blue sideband 11.3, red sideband 10.2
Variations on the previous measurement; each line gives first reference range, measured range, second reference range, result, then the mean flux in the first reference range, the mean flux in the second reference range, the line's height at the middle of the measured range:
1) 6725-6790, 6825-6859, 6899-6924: 0.5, 11.1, 11.1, 11.1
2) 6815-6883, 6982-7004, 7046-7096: -0.9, 11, 10.4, 10.6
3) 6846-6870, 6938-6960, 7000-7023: 0.2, 10.9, 10.7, 10.8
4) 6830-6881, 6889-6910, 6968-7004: -0.6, 11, 11.1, 11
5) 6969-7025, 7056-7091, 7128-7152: 0.5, 11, 9.88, 10.4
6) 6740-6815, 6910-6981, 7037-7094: -2.3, 10.8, 10.5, 10.6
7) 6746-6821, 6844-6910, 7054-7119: -3.2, 10.8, 10.3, 10.6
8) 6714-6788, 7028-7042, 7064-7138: -0.8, 11.1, 10.2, 10.4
